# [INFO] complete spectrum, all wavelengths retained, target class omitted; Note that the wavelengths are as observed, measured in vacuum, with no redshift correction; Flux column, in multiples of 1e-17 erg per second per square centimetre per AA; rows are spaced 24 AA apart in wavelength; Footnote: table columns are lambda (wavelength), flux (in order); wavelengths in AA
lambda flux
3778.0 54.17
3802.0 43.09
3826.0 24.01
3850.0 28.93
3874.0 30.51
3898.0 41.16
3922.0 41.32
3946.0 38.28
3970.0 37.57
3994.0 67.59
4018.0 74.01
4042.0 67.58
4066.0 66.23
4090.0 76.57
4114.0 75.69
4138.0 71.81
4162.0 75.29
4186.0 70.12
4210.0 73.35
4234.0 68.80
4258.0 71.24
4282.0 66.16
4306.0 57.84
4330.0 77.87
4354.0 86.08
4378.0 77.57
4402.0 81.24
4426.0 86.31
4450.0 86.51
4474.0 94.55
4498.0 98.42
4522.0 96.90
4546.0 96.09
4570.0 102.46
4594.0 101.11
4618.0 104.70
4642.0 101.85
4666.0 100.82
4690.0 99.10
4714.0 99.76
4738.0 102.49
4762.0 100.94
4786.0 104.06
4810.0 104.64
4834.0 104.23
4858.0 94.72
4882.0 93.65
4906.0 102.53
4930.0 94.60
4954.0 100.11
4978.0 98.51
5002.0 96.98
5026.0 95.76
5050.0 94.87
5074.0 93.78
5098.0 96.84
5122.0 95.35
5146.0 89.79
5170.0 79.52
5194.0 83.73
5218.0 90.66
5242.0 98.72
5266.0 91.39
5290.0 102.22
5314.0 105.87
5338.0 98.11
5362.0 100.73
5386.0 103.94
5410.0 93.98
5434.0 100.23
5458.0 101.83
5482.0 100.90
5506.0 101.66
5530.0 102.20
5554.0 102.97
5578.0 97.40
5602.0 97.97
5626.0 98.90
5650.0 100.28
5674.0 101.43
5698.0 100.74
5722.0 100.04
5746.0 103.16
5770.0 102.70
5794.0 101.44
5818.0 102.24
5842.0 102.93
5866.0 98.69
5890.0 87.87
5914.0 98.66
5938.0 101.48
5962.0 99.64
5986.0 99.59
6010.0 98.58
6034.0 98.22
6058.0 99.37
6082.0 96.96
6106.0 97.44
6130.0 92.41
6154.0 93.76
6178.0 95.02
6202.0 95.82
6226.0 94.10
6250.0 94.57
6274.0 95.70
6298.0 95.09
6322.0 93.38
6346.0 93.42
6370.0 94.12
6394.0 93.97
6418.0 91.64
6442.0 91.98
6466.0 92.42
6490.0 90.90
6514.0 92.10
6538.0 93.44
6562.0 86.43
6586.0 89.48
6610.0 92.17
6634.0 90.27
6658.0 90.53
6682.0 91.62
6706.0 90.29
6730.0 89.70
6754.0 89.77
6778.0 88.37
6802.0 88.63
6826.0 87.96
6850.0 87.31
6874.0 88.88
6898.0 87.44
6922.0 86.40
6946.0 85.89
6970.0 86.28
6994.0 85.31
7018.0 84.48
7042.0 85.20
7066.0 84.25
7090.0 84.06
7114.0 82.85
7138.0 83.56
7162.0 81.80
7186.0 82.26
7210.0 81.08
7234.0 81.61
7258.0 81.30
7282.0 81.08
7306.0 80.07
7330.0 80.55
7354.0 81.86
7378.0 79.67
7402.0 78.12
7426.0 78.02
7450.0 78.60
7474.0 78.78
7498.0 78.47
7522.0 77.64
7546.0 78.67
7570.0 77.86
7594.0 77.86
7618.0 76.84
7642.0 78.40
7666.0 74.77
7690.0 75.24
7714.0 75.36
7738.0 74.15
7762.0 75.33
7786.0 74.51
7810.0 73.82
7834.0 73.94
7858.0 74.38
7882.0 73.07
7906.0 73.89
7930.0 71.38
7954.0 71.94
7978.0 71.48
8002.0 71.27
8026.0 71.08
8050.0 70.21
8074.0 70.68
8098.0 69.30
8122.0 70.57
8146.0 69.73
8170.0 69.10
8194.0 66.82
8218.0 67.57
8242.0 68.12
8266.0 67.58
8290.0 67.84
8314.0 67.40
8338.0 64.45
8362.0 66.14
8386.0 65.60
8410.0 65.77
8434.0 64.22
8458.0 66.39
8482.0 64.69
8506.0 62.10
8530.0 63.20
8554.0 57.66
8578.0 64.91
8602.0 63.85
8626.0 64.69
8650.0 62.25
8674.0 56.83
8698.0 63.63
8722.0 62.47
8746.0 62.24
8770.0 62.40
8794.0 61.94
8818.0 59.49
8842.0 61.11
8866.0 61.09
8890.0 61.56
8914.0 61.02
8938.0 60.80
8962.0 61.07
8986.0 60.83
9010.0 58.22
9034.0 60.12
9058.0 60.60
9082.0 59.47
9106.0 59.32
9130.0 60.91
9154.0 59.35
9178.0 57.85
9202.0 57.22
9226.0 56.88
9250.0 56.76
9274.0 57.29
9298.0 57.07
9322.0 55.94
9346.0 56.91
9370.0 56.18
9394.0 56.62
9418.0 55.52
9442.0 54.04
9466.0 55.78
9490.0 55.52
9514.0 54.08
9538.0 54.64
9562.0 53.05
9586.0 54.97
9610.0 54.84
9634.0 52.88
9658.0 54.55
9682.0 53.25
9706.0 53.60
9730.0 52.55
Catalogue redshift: 0.00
